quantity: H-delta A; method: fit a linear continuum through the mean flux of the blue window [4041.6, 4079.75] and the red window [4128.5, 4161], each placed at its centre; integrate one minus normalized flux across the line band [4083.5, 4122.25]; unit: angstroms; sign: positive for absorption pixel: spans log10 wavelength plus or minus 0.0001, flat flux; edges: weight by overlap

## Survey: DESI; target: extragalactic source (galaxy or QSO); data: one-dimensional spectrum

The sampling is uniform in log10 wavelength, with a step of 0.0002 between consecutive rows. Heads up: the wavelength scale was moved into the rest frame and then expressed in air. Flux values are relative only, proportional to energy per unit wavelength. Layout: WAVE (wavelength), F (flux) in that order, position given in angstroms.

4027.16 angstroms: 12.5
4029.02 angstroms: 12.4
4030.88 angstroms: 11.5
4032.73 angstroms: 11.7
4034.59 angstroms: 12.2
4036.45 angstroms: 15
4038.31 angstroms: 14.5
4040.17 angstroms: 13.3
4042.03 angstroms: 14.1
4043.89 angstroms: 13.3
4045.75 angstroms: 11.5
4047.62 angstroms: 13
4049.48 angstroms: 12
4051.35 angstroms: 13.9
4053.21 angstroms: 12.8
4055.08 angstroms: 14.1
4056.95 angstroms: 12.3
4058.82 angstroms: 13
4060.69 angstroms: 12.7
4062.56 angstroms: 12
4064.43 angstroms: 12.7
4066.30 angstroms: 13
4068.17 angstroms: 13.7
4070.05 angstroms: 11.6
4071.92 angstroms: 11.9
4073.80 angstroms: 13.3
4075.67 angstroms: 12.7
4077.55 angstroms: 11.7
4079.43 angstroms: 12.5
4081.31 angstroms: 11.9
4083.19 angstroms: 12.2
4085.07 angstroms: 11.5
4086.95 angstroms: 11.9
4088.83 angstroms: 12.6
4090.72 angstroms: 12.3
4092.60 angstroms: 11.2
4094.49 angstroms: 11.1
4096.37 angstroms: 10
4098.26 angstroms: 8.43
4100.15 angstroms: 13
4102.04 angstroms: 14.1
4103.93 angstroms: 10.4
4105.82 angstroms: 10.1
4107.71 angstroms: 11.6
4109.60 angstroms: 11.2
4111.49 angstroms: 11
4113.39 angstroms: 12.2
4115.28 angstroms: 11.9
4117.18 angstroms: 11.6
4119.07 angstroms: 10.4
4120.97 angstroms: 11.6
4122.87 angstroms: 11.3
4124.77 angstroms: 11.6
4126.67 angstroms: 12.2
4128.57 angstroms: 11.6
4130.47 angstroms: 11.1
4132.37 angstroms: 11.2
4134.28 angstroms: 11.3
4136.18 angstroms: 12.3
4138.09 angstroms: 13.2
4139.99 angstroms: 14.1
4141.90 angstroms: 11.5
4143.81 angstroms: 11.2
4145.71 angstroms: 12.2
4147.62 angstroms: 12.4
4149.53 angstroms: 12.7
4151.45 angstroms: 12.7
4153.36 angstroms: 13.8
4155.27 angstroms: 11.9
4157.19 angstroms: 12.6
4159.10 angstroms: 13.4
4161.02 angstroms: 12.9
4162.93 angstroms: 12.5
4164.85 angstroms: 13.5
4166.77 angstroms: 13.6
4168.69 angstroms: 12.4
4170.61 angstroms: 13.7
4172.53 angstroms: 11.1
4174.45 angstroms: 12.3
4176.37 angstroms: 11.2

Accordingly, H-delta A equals 3.5 angstroms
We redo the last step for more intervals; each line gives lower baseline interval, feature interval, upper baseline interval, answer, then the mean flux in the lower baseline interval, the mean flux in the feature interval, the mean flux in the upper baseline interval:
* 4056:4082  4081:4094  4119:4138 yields 0.32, 12.5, 11.9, 11.6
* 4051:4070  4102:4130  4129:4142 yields 2.04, 12.9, 11.4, 12.1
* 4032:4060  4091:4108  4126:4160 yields 2.06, 13.1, 11.1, 12.3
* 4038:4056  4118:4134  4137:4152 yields 1.59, 13.2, 11.4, 12.5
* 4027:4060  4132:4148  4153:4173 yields 0.87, 13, 12.2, 12.9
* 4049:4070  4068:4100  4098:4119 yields 1.08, 12.9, 11.8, 11.5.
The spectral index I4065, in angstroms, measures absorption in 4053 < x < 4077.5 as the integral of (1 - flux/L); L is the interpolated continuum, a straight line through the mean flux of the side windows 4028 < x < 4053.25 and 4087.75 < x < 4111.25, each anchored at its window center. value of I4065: -0.9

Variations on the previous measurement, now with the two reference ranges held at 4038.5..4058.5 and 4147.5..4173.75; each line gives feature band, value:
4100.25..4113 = 1.4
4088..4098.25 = 1.4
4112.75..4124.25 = 1.3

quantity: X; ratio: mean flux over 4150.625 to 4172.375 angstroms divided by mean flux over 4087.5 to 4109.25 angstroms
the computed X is 1.14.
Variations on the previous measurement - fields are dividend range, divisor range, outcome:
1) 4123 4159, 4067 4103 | 1.02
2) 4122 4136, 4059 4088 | 0.93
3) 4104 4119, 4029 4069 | 0.87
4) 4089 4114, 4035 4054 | 0.85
